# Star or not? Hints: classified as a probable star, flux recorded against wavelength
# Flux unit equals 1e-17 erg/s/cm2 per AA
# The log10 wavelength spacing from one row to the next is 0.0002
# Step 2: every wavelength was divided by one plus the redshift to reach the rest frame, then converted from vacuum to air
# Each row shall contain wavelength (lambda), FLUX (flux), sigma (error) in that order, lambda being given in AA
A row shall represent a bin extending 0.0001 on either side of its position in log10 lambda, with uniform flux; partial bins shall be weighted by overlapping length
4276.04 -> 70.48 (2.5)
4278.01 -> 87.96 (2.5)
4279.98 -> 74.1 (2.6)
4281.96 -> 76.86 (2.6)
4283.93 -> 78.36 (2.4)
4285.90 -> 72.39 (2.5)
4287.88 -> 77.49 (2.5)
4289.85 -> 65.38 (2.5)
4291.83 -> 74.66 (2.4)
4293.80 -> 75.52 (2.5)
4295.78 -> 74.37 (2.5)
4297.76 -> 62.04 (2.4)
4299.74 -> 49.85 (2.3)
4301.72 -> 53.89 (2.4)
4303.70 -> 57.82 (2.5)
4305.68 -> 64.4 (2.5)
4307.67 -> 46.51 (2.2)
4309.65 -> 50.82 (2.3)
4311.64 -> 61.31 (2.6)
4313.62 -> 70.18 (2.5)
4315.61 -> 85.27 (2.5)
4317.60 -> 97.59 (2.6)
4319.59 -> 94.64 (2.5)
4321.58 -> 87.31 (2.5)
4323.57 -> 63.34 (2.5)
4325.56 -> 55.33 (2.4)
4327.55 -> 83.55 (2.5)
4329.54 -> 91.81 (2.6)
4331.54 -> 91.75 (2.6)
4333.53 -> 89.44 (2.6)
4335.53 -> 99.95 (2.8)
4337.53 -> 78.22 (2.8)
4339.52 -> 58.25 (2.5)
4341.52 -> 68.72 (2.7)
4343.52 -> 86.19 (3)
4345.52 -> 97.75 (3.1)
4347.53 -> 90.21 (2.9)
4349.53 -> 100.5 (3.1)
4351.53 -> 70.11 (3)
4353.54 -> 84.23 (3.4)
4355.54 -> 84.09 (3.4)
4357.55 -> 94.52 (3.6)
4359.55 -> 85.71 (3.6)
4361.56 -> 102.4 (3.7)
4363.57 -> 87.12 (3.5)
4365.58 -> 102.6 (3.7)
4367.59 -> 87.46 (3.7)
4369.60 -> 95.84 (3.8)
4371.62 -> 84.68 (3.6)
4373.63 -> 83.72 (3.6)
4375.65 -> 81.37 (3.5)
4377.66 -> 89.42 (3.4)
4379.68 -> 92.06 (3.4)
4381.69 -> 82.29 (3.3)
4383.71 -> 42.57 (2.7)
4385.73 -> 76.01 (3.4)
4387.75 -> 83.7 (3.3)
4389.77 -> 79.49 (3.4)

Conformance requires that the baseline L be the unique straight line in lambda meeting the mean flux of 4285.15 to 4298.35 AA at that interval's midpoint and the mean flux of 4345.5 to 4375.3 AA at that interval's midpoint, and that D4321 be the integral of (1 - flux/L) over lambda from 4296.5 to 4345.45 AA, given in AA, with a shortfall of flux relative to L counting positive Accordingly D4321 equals 3.9 AA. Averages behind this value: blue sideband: 72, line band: 73.4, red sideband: 89.6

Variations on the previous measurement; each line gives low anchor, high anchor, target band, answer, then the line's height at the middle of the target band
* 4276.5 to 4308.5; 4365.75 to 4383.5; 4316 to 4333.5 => -2.0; 75.2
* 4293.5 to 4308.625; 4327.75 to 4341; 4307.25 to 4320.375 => -0.6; 69.2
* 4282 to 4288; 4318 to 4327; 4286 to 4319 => 4.0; 76.5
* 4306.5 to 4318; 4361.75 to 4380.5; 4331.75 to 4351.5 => -1.7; 78.4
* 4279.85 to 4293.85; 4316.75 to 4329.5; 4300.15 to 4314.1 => 3.8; 78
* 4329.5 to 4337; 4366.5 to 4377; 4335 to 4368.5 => 1.1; 89.7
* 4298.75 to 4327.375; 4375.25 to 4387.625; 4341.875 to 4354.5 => -2.5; 72.7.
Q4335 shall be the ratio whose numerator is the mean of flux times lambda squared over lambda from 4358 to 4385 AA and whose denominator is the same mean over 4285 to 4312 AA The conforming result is 1.41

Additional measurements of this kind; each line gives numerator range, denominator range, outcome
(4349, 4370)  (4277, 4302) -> 1.30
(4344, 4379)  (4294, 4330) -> 1.32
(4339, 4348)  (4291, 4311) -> 1.35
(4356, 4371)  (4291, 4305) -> 1.50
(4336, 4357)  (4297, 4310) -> 1.53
